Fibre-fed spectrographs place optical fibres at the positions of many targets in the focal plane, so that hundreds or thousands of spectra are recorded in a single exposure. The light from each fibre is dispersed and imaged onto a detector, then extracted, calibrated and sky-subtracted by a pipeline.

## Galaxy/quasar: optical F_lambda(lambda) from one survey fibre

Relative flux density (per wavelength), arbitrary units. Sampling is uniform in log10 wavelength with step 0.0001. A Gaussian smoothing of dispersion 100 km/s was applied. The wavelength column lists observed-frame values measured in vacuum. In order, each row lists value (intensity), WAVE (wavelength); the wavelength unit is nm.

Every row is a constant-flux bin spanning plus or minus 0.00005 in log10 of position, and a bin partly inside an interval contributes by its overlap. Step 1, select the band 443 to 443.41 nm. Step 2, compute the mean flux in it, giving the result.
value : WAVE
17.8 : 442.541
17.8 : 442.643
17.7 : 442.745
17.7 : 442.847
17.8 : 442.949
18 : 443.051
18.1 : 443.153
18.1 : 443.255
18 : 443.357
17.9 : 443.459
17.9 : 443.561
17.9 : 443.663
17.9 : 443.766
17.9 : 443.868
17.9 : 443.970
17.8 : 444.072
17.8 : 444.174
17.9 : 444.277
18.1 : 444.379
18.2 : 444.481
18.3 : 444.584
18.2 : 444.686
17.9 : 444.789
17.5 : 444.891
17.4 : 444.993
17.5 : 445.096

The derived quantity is 18.1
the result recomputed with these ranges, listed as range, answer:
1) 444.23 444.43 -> 18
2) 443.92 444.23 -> 17.8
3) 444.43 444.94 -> 18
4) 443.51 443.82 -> 17.9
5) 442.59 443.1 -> 17.8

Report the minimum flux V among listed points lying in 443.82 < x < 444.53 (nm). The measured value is 17.8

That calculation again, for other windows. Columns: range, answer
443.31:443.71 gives 17.9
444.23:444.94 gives 17.5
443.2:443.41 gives 18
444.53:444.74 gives 18.2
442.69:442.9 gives 17.7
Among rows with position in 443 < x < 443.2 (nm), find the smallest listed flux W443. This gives 18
